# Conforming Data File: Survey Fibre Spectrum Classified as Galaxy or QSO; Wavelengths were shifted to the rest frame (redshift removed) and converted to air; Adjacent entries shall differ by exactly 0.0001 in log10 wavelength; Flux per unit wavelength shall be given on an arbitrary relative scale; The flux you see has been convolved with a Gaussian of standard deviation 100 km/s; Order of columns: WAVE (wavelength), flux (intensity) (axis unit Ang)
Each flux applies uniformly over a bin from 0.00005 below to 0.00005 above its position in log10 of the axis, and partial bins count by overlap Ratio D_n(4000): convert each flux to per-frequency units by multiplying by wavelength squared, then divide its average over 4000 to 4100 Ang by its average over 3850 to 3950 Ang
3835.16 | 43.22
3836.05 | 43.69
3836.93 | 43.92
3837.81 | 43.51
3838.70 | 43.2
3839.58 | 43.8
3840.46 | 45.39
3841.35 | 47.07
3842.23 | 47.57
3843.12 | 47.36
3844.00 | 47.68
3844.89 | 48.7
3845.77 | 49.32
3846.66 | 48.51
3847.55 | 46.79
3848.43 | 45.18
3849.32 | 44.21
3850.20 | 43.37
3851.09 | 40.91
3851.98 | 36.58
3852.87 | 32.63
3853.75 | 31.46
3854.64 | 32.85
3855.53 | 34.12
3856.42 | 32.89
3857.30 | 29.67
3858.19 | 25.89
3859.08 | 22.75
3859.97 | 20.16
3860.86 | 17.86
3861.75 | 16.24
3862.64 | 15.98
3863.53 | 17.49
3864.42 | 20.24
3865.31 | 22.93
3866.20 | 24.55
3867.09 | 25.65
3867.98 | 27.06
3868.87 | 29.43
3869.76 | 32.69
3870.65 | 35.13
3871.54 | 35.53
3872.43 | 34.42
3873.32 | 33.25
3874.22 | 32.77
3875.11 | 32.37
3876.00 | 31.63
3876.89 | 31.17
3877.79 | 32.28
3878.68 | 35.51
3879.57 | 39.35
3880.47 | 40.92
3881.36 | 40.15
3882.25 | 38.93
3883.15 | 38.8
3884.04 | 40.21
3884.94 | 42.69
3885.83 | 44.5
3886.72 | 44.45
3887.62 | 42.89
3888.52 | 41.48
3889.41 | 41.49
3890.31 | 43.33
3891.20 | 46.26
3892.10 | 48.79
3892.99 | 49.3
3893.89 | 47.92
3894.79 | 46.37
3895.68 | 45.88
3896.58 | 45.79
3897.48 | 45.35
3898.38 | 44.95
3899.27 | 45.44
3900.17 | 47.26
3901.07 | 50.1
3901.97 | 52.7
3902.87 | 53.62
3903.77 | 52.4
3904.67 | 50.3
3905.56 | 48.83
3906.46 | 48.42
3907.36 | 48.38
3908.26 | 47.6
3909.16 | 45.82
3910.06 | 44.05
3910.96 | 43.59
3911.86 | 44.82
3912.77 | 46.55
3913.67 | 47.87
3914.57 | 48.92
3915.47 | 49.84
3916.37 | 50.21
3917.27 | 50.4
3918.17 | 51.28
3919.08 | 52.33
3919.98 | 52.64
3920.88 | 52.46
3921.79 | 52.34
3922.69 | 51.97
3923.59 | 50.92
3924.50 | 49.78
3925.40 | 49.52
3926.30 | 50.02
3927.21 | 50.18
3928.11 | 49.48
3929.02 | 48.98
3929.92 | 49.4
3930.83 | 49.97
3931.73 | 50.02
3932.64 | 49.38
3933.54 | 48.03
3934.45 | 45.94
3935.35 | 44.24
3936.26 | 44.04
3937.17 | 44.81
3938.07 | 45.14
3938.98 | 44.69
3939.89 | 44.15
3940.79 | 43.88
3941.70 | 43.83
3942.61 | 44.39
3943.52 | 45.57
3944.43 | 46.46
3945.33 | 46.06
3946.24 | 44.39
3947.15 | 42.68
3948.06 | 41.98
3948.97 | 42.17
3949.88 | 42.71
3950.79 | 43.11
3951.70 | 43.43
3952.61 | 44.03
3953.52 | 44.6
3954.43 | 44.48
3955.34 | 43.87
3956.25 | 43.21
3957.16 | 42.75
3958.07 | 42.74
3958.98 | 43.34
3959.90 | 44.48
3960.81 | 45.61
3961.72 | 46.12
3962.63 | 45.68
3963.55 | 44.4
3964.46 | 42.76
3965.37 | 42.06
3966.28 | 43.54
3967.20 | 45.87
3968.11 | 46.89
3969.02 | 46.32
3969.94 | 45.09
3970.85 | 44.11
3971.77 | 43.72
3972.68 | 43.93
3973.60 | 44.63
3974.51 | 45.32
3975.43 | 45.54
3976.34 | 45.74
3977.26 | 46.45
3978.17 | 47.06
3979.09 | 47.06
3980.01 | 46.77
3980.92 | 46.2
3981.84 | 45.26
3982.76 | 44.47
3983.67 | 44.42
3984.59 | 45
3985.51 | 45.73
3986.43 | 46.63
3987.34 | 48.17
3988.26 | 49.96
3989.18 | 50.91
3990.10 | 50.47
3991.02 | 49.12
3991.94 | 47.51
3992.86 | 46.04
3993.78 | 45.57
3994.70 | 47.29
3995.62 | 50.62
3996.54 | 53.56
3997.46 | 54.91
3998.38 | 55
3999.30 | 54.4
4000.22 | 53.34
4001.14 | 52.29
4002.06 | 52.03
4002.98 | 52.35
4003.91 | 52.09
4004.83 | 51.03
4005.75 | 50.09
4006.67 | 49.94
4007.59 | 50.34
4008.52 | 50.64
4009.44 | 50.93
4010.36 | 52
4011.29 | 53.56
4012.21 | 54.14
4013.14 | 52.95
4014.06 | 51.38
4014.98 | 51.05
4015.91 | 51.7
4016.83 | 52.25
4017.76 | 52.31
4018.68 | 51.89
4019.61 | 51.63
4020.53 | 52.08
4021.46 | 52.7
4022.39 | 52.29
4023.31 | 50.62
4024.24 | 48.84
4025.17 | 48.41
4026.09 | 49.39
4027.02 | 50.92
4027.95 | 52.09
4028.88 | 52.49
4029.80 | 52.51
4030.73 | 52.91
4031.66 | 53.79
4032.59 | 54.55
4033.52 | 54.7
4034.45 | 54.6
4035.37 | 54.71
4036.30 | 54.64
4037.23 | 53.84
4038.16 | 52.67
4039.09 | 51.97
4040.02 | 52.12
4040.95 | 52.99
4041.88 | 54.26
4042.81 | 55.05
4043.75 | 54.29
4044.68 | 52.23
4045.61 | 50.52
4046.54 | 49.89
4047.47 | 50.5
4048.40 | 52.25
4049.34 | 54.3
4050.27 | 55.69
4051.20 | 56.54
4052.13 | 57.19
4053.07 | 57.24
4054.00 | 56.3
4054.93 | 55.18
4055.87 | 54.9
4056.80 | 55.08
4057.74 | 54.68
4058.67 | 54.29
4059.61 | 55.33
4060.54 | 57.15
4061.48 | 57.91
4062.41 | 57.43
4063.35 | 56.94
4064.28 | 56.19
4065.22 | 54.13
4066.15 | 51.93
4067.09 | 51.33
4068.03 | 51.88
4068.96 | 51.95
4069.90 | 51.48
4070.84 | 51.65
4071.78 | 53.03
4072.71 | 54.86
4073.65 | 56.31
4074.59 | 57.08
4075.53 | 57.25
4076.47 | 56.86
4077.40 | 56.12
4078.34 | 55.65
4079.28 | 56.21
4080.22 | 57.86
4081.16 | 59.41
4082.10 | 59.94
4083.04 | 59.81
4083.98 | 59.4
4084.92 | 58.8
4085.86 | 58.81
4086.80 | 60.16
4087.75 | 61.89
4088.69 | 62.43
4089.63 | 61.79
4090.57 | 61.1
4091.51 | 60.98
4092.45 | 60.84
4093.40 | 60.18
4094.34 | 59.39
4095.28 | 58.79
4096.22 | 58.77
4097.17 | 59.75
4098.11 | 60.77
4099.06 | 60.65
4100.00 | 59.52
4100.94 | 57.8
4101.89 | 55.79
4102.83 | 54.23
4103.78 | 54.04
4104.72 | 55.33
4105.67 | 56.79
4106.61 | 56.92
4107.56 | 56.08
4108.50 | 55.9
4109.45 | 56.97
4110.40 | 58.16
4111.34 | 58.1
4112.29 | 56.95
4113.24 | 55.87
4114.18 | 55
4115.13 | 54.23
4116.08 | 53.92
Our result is 1.42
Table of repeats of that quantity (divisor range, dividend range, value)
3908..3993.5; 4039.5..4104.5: 1.29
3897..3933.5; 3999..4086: 1.17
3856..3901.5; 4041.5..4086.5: 1.70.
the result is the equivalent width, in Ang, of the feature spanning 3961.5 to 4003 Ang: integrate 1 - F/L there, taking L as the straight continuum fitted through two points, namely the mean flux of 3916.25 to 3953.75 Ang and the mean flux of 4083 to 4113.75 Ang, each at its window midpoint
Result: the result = 2.57 Ang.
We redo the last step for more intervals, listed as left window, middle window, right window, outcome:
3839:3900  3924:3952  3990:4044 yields -1.3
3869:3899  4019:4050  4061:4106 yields 0.4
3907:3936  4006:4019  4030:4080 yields 0.2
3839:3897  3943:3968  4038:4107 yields 0.6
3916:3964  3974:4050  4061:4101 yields 2.0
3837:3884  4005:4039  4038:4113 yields -0.7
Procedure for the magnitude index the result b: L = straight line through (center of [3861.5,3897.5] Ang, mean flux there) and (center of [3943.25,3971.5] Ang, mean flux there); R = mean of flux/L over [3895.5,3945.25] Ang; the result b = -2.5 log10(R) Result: -0.19 mag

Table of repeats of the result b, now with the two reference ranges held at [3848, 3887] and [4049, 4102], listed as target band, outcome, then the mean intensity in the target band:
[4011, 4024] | -0.04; 52.1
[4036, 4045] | -0.01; 53.4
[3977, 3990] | -0.02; 46.8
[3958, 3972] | -0.02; 44.6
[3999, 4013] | -0.07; 51.9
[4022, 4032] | 0.00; 51.3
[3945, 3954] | -0.03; 43.5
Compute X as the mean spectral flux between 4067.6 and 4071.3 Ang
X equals 51.8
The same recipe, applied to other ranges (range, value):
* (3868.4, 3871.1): 32.4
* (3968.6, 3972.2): 44.7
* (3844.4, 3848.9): 47.6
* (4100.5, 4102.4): 56.7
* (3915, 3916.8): 50.1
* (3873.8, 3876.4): 32.3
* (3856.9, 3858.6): 27.7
